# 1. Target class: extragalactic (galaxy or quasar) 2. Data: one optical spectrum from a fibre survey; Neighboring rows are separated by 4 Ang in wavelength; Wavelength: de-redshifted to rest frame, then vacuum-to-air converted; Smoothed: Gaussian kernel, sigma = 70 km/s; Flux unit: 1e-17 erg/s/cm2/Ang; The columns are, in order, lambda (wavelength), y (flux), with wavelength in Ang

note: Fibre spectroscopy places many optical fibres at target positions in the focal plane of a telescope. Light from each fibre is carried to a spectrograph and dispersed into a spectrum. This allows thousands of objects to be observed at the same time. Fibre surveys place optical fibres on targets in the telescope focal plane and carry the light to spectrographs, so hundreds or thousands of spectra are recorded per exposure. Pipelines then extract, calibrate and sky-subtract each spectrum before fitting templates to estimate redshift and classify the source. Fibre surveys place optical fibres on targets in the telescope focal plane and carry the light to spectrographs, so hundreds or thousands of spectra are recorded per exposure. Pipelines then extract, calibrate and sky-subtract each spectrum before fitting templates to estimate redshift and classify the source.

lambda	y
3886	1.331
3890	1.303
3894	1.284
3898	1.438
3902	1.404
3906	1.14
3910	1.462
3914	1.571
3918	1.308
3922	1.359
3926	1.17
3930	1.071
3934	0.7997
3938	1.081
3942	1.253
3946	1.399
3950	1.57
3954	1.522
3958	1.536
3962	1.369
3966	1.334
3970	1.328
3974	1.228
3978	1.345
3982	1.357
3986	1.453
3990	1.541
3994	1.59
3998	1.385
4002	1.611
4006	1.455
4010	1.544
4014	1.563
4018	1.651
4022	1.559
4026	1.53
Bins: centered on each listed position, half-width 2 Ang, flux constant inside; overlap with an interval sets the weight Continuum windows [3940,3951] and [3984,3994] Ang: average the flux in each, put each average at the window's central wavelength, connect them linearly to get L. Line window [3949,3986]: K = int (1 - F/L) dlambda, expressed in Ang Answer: 1.4 Ang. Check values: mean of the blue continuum 1.39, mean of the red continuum 1.52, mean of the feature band 1.4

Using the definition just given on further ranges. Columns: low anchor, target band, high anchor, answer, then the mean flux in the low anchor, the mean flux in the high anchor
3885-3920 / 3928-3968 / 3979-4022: 3.9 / 1.36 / 1.51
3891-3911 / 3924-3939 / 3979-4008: 3.9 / 1.34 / 1.48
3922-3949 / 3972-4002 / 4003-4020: 0.1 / 1.16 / 1.56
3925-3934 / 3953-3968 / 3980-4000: -2.1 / 1.04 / 1.47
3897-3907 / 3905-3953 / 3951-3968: 3.9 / 1.33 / 1.45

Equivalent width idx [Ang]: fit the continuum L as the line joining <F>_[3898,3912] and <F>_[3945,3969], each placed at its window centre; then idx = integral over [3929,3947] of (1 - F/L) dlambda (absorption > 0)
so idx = 3.9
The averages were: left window 1.35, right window 1.45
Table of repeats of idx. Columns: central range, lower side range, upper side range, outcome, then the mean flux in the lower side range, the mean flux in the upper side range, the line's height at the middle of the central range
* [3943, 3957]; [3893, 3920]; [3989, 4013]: -0.4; 1.38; 1.52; 1.44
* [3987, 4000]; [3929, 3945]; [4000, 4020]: -0.4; 1.07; 1.56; 1.45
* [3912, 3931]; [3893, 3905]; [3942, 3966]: 1.2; 1.36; 1.45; 1.4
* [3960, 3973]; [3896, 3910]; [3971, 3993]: 0.5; 1.35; 1.39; 1.38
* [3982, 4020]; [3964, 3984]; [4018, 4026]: -1.6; 1.32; 1.57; 1.46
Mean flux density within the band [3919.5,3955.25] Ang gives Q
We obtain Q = 1.24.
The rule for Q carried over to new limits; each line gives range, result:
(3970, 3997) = 1.41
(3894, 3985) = 1.32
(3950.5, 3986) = 1.39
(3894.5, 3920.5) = 1.38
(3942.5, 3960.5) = 1.48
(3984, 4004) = 1.52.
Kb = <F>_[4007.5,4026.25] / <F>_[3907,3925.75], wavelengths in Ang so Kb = 1.1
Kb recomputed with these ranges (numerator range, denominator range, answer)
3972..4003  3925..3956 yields 1.16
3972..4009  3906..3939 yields 1.18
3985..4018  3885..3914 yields 1.13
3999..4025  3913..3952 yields 1.24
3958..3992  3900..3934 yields 1.08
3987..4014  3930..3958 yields 1.19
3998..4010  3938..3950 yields 1.14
